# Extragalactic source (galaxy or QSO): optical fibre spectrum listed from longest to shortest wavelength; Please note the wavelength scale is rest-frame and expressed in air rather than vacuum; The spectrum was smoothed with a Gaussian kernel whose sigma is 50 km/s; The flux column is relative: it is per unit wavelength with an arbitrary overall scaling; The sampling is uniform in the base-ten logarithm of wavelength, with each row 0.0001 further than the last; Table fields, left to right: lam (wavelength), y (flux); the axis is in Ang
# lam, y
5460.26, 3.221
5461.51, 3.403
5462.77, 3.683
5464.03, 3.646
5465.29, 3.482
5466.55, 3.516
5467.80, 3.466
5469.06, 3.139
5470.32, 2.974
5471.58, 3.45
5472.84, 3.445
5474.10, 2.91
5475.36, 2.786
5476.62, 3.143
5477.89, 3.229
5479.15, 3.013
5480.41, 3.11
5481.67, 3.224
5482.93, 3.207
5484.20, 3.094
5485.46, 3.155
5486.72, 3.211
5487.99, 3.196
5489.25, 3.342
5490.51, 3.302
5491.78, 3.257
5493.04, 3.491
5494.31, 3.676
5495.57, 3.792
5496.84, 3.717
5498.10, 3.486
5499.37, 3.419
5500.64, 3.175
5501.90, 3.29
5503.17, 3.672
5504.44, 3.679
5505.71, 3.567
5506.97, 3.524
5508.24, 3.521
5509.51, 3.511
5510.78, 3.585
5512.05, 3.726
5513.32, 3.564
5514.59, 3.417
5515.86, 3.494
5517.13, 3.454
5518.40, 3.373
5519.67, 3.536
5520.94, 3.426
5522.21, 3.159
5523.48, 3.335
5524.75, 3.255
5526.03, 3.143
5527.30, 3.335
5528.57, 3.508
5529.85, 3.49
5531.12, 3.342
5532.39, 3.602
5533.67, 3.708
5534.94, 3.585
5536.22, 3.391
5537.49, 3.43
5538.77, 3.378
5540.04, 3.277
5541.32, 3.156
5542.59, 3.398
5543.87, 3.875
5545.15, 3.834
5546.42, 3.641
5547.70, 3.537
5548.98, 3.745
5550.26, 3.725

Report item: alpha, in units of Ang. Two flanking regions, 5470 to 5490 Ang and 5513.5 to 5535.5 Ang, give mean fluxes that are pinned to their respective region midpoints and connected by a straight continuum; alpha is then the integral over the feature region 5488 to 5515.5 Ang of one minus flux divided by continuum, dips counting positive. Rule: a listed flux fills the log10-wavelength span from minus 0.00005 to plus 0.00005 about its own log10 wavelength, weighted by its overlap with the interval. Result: -1.8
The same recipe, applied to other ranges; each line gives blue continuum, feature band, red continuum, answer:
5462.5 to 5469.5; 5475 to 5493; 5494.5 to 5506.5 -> 1.7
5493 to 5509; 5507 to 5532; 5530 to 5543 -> 0.4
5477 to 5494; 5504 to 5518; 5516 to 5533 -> -0.9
